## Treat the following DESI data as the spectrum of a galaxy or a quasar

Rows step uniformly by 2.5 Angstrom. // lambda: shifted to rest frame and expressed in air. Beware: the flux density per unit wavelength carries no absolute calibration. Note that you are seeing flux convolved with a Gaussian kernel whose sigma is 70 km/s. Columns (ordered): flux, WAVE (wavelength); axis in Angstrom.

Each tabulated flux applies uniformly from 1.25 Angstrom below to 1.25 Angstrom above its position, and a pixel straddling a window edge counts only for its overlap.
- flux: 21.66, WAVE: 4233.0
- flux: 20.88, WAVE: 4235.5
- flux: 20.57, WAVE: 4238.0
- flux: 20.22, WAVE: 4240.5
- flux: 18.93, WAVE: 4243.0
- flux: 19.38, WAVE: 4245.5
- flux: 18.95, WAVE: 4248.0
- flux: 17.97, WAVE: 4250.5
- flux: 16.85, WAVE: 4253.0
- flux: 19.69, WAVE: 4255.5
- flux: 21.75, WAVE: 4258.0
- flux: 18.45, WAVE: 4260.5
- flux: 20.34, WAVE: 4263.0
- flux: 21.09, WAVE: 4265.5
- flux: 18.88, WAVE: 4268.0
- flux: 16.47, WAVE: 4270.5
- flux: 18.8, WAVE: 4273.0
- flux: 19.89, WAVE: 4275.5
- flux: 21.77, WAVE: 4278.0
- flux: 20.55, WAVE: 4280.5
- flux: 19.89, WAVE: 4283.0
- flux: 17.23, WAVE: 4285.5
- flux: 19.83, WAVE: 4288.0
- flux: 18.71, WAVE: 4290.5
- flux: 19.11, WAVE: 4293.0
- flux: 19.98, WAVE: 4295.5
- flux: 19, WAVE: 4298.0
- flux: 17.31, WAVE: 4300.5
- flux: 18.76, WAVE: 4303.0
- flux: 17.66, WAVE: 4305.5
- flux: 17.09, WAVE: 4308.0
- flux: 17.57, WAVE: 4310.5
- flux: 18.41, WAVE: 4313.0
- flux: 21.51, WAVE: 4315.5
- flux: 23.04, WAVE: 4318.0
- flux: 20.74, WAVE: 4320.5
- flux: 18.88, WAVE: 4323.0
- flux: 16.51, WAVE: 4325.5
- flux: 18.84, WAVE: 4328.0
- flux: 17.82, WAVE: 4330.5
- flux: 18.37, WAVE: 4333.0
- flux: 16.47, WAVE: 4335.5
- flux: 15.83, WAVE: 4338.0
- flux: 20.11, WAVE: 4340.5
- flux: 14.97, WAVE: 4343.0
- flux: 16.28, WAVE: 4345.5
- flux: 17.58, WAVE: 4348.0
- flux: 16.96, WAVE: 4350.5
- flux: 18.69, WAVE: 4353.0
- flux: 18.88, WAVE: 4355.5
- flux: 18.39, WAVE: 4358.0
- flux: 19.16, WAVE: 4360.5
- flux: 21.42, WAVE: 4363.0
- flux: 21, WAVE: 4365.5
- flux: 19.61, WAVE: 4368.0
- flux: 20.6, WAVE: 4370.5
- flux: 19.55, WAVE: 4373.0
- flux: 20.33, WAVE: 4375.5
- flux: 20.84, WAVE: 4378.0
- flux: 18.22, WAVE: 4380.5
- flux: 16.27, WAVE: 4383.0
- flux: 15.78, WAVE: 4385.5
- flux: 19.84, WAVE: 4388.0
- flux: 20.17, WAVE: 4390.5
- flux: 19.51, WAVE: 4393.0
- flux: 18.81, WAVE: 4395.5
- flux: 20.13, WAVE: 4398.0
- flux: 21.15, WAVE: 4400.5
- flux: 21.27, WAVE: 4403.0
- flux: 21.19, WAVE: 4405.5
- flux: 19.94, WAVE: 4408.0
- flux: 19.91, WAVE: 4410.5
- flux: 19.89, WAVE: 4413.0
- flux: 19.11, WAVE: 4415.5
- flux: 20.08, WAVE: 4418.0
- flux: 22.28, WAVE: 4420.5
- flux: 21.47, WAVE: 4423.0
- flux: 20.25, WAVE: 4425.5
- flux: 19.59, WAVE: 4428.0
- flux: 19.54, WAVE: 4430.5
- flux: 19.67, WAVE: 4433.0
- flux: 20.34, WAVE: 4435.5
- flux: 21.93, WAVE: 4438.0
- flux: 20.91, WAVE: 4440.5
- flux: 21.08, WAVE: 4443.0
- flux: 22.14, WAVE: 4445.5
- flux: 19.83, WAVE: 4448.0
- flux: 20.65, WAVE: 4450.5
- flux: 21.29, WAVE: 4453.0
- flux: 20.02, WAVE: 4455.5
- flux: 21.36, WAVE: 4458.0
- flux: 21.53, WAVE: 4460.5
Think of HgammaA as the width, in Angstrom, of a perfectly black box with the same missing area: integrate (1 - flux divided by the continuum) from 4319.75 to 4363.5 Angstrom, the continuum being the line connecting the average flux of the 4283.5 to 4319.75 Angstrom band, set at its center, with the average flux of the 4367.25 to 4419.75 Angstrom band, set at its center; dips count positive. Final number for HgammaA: 2.9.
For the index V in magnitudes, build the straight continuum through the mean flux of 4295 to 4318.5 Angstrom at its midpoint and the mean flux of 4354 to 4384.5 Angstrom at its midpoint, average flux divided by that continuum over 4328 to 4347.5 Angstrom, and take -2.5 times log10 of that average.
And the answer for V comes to 0.115 mag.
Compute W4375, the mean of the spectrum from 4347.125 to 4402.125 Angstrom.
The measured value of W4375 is 19.2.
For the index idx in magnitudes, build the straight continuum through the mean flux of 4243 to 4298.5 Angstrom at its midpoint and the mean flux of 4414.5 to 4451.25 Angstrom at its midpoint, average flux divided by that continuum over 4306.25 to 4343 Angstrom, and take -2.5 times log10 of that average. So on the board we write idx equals 0.07 mag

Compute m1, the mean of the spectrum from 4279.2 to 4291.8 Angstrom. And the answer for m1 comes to 19.3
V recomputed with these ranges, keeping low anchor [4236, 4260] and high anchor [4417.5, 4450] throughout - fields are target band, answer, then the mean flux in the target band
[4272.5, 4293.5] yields 0.00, 19.6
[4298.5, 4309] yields 0.11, 17.8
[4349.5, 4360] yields 0.10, 18.3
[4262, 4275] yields 0.02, 19.1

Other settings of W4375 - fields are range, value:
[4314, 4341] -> 18.9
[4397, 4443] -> 20.5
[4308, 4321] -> 19.9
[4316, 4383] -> 18.8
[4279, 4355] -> 18.5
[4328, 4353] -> 17.3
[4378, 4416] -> 19.5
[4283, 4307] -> 18.7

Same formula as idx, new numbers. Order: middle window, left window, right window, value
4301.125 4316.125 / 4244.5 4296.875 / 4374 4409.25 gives 0.06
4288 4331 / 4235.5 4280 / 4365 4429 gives 0.04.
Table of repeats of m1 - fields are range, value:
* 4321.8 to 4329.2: 18.1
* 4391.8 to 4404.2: 20.2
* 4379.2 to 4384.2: 17.3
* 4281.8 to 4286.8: 18.6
